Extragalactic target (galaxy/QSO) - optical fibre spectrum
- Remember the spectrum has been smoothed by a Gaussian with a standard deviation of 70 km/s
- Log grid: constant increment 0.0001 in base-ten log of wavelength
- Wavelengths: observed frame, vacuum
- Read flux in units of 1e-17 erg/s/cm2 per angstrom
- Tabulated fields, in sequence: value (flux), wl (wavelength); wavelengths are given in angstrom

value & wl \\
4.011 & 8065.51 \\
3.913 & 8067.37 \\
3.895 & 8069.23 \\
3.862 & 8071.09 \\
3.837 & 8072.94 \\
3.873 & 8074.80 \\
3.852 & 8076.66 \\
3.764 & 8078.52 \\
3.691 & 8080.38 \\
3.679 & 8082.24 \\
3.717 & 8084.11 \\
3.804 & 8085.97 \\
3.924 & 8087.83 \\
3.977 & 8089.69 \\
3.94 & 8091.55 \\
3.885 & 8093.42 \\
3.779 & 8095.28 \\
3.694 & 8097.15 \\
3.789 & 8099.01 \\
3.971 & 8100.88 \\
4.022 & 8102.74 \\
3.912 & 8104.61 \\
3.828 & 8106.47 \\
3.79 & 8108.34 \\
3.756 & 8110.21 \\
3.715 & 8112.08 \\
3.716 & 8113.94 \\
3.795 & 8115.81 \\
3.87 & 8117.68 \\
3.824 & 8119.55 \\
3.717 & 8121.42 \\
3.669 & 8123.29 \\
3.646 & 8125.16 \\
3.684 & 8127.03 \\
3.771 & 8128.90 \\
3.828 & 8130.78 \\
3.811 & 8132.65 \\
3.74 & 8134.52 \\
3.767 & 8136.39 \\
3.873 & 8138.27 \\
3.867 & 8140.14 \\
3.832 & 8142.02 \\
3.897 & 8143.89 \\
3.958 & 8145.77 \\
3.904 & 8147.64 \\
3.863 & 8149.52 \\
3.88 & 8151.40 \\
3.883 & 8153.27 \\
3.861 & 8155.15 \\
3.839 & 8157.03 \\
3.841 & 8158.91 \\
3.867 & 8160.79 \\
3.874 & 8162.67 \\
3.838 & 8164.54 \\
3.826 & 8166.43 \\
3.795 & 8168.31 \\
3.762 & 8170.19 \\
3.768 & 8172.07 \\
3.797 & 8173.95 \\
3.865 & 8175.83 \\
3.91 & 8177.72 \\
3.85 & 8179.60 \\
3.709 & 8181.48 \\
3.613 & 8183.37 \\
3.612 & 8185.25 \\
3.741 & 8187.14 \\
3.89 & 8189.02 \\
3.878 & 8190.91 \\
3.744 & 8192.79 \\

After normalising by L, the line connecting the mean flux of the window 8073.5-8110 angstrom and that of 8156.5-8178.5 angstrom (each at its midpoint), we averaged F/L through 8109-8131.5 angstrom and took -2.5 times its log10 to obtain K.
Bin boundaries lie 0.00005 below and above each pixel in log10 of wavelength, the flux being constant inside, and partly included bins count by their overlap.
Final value 0.02 mag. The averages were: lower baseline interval 3.83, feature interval 3.75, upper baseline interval 3.83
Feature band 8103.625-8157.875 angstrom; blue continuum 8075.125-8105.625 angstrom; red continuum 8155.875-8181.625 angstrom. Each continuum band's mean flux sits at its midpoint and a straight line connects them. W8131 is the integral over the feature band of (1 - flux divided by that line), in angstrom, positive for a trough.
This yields 0.3 angstrom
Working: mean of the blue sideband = 3.84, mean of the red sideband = 3.83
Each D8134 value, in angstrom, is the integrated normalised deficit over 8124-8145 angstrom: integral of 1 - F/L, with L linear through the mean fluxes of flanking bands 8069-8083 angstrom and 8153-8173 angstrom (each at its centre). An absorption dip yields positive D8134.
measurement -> 0.16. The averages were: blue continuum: 3.81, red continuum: 3.83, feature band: 3.79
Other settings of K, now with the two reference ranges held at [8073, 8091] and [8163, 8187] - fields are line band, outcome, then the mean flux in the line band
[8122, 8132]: 0.02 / 3.72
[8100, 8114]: -0.01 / 3.85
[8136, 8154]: -0.02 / 3.88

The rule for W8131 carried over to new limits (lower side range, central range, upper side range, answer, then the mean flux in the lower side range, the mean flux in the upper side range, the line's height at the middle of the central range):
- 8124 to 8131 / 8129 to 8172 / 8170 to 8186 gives -1.2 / 3.72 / 3.77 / 3.74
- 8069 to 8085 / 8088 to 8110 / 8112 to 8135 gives -0.6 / 3.79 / 3.76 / 3.77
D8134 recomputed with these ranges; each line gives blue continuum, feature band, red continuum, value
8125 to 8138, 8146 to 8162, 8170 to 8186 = -0.5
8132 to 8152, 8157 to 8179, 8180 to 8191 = -0.3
